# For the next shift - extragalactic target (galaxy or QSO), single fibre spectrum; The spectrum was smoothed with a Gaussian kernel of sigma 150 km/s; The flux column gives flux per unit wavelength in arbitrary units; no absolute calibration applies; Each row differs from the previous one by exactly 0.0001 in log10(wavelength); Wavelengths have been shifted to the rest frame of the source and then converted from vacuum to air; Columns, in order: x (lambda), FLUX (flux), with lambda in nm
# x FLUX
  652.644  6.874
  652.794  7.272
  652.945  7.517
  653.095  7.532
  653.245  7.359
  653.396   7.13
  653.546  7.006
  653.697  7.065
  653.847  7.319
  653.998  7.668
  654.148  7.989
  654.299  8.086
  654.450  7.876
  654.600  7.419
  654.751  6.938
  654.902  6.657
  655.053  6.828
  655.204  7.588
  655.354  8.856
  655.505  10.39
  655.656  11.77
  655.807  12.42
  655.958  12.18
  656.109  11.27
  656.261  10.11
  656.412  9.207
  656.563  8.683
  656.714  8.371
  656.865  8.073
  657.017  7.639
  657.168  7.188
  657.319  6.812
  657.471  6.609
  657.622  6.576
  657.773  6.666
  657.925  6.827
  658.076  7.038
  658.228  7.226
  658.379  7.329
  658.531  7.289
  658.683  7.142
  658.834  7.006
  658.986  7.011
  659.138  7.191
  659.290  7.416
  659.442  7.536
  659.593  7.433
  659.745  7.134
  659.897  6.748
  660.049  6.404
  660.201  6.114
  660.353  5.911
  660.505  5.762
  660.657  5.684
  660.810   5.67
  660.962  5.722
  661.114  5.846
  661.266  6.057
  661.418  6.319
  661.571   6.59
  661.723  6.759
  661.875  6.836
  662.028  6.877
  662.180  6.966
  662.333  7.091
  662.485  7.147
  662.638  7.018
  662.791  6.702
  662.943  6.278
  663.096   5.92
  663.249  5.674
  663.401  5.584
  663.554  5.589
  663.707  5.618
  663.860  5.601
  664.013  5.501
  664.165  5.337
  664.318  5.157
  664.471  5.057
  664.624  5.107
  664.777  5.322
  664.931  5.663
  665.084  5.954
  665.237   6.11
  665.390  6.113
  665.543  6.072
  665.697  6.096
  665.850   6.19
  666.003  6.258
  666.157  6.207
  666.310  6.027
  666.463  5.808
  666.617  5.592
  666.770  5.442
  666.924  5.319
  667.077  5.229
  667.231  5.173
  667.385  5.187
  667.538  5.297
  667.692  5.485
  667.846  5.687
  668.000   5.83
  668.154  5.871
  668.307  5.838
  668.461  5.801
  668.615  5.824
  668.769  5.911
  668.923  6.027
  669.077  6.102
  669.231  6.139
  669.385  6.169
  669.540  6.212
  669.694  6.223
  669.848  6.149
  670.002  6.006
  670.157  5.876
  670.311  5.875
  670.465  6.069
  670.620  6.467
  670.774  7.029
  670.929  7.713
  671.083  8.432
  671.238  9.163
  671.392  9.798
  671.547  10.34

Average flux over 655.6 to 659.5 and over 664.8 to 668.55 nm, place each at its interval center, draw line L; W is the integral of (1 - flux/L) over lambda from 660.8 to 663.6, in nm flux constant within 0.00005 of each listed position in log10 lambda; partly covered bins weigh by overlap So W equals 0.22 nm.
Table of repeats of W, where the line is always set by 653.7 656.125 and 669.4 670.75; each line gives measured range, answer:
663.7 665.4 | 0.37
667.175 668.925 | 0.23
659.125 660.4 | 0.16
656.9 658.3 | 0.22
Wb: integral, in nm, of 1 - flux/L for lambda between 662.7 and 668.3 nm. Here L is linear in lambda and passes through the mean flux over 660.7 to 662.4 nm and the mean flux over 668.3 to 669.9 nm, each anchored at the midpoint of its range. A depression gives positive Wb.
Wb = 0.47 nm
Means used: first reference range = 6.41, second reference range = 6.04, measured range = 5.7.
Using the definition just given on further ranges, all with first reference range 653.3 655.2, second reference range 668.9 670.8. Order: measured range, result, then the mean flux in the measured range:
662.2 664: 0.13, 6.2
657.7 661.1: 0.11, 6.72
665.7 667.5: 0.20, 5.69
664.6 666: 0.13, 5.9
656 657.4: -0.30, 8.67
